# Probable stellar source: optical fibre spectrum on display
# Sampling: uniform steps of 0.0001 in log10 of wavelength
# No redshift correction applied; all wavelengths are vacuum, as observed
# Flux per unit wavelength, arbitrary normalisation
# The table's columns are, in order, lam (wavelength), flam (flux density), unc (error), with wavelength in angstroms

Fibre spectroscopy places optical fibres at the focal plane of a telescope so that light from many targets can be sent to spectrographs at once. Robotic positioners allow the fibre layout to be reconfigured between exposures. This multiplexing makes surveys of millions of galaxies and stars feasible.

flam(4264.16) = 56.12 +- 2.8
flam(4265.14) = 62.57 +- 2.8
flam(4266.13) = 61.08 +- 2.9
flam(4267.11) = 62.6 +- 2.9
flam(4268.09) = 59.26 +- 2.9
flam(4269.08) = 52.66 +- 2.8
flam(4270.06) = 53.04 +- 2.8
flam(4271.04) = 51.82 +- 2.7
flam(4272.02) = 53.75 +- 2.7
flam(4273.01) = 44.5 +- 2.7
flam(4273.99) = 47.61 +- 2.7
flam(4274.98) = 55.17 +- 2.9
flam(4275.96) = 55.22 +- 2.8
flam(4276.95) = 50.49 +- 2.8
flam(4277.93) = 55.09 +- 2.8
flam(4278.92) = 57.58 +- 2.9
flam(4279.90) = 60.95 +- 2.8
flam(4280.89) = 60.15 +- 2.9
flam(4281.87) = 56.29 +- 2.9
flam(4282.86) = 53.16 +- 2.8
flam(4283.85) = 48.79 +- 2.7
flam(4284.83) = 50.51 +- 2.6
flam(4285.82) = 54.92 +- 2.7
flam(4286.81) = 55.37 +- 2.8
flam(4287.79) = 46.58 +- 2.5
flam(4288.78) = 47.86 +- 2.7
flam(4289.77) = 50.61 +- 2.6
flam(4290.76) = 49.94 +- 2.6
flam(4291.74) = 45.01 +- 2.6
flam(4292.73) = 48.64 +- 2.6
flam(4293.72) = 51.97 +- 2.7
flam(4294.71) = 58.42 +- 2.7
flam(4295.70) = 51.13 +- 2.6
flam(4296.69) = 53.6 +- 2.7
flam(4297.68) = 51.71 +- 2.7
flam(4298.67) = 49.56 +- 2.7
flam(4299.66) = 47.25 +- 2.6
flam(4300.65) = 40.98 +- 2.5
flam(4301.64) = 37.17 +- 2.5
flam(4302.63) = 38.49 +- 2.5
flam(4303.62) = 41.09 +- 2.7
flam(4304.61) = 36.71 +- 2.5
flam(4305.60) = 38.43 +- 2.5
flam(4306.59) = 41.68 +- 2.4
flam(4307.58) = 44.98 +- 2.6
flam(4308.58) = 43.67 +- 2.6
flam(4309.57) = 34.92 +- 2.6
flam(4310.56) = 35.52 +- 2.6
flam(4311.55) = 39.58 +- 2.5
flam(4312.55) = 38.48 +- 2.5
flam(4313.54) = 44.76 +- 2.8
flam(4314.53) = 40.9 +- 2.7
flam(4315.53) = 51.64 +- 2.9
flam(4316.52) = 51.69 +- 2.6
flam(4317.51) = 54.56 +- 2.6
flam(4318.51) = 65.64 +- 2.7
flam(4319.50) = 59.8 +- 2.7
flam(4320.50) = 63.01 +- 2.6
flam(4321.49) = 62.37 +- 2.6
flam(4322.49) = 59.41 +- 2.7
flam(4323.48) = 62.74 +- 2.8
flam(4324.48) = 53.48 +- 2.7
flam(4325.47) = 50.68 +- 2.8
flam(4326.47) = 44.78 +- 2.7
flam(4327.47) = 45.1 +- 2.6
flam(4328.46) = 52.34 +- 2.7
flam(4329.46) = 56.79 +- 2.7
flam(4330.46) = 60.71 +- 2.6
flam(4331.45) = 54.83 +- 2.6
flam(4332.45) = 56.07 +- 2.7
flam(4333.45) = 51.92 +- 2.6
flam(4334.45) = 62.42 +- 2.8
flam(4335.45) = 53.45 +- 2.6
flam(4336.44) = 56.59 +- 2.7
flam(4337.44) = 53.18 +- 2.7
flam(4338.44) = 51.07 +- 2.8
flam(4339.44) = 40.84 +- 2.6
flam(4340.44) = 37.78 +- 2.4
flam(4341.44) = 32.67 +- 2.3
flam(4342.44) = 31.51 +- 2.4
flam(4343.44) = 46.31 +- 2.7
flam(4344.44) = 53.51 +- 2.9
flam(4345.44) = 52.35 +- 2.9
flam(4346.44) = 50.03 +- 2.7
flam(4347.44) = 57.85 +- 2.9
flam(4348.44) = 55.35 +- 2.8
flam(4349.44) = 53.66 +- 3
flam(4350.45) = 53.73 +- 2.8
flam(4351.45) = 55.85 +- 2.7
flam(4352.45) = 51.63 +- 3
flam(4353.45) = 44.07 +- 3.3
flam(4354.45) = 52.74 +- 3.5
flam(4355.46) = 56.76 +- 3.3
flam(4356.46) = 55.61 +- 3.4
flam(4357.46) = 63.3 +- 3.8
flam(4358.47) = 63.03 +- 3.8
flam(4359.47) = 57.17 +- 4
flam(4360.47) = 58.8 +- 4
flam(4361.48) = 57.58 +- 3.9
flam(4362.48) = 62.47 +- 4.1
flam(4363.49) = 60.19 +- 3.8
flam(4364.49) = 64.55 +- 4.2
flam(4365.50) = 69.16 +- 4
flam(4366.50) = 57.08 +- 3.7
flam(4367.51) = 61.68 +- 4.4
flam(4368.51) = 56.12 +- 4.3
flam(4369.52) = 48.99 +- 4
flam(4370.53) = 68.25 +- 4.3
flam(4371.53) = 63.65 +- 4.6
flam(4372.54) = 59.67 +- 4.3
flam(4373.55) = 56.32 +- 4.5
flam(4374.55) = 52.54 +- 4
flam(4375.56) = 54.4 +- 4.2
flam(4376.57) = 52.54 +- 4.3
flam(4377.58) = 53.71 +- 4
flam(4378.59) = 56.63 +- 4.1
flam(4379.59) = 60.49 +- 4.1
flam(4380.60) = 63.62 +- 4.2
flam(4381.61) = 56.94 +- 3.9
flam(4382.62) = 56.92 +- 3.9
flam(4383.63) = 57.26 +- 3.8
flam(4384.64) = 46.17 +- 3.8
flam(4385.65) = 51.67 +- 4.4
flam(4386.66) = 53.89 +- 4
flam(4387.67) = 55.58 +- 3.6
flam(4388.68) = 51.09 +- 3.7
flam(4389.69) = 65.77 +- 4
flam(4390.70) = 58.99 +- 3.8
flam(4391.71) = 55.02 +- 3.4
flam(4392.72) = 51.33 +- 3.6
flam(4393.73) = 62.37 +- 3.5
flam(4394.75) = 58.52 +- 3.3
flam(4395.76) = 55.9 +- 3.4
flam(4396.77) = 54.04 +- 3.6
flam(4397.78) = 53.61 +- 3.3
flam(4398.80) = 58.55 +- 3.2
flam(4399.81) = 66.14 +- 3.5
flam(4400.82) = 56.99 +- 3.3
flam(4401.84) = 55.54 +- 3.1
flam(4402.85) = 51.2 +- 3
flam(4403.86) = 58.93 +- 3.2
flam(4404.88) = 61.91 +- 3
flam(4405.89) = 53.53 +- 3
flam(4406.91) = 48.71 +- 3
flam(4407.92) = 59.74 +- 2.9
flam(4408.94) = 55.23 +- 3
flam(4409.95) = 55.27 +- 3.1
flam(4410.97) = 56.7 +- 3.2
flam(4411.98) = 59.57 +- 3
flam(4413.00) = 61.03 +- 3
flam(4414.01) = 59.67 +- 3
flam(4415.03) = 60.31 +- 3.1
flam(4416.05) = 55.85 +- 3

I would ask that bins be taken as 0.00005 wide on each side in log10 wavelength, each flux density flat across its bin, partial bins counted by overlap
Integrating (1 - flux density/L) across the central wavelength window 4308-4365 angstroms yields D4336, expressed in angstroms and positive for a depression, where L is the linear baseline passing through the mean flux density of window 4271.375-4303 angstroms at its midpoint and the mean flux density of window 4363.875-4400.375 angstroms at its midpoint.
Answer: 2.2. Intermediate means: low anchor 50.9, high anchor 57.5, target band 52.3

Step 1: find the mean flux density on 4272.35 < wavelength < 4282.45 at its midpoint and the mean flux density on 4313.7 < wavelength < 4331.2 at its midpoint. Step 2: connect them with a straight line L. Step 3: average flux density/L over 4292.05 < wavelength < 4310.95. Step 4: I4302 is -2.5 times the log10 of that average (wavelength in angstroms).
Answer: 0.22 mag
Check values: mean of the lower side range 54.3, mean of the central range 44.6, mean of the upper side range 54.9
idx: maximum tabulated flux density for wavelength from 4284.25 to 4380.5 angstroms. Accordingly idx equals 69.16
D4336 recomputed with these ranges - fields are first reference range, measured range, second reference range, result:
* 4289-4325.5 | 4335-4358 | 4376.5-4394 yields 0.82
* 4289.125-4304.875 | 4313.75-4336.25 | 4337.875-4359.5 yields -2.77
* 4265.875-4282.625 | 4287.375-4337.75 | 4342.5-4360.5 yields 4.42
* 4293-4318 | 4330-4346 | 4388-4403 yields -0.16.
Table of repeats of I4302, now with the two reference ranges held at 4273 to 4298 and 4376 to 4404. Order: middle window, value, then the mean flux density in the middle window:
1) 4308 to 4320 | 0.15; 46.7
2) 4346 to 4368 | -0.04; 57.4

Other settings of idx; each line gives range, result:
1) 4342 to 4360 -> 63.3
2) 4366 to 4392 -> 68.25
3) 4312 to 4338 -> 65.64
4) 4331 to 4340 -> 62.42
